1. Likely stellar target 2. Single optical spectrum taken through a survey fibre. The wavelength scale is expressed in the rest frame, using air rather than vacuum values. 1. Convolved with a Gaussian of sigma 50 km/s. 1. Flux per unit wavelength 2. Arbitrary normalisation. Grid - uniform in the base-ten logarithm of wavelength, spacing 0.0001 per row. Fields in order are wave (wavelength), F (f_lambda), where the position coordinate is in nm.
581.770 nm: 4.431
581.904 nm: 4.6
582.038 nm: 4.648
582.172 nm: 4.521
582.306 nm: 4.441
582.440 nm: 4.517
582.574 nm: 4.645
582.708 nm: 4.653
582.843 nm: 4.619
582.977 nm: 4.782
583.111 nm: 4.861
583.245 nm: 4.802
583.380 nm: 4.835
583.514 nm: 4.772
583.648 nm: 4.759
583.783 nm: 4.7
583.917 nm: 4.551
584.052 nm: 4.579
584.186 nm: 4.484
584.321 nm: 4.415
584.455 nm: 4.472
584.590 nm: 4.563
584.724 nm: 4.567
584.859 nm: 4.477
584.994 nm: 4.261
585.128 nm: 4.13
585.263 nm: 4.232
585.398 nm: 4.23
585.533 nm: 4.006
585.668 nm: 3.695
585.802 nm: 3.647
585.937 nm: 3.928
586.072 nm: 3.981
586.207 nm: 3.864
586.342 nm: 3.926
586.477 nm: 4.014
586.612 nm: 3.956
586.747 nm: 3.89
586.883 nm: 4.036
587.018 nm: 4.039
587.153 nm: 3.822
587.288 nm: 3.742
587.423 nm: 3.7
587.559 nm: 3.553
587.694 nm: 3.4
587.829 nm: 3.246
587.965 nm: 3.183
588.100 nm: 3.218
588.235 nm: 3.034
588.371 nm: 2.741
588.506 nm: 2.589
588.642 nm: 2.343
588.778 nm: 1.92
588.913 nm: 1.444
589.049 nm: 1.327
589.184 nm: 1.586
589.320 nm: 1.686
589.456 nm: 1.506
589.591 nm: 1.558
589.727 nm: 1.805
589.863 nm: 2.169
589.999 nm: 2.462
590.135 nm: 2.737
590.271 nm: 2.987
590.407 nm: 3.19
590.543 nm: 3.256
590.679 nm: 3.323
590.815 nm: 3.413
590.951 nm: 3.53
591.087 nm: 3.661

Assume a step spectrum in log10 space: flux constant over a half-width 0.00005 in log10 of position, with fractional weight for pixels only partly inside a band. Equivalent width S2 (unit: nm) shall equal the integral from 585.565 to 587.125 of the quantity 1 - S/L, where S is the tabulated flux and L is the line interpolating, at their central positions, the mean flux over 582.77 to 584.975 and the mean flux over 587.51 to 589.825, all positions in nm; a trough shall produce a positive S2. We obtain -0.21 nm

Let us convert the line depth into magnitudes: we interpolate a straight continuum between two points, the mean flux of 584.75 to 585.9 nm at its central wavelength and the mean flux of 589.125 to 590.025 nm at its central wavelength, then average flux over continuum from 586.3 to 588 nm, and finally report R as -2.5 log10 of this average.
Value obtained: -0.20 mag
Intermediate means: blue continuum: 4.1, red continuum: 1.8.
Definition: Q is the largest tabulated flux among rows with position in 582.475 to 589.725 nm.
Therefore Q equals 4.861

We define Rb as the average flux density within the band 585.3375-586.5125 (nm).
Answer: 3.92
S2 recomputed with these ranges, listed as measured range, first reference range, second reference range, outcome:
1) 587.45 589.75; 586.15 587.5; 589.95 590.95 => 0.75 nm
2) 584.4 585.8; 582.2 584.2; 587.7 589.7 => -0.14 nm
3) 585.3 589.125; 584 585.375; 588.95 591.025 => 0.14 nm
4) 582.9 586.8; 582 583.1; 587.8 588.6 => -0.38 nm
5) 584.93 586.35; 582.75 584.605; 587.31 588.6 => 0.00 nm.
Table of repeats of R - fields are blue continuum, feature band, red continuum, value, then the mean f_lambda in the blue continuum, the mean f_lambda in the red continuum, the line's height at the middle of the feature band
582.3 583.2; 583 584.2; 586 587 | -0.051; 4.66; 3.95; 4.5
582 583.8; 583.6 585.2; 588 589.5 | -0.117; 4.68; 2.16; 4.04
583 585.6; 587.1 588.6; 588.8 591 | -0.039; 4.51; 2.36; 3.15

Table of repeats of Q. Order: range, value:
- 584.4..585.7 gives 4.567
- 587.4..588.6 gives 3.7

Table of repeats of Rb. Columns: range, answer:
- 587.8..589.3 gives 2.38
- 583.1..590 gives 3.55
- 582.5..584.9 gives 4.64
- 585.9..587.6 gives 3.88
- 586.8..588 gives 3.65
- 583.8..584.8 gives 4.53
